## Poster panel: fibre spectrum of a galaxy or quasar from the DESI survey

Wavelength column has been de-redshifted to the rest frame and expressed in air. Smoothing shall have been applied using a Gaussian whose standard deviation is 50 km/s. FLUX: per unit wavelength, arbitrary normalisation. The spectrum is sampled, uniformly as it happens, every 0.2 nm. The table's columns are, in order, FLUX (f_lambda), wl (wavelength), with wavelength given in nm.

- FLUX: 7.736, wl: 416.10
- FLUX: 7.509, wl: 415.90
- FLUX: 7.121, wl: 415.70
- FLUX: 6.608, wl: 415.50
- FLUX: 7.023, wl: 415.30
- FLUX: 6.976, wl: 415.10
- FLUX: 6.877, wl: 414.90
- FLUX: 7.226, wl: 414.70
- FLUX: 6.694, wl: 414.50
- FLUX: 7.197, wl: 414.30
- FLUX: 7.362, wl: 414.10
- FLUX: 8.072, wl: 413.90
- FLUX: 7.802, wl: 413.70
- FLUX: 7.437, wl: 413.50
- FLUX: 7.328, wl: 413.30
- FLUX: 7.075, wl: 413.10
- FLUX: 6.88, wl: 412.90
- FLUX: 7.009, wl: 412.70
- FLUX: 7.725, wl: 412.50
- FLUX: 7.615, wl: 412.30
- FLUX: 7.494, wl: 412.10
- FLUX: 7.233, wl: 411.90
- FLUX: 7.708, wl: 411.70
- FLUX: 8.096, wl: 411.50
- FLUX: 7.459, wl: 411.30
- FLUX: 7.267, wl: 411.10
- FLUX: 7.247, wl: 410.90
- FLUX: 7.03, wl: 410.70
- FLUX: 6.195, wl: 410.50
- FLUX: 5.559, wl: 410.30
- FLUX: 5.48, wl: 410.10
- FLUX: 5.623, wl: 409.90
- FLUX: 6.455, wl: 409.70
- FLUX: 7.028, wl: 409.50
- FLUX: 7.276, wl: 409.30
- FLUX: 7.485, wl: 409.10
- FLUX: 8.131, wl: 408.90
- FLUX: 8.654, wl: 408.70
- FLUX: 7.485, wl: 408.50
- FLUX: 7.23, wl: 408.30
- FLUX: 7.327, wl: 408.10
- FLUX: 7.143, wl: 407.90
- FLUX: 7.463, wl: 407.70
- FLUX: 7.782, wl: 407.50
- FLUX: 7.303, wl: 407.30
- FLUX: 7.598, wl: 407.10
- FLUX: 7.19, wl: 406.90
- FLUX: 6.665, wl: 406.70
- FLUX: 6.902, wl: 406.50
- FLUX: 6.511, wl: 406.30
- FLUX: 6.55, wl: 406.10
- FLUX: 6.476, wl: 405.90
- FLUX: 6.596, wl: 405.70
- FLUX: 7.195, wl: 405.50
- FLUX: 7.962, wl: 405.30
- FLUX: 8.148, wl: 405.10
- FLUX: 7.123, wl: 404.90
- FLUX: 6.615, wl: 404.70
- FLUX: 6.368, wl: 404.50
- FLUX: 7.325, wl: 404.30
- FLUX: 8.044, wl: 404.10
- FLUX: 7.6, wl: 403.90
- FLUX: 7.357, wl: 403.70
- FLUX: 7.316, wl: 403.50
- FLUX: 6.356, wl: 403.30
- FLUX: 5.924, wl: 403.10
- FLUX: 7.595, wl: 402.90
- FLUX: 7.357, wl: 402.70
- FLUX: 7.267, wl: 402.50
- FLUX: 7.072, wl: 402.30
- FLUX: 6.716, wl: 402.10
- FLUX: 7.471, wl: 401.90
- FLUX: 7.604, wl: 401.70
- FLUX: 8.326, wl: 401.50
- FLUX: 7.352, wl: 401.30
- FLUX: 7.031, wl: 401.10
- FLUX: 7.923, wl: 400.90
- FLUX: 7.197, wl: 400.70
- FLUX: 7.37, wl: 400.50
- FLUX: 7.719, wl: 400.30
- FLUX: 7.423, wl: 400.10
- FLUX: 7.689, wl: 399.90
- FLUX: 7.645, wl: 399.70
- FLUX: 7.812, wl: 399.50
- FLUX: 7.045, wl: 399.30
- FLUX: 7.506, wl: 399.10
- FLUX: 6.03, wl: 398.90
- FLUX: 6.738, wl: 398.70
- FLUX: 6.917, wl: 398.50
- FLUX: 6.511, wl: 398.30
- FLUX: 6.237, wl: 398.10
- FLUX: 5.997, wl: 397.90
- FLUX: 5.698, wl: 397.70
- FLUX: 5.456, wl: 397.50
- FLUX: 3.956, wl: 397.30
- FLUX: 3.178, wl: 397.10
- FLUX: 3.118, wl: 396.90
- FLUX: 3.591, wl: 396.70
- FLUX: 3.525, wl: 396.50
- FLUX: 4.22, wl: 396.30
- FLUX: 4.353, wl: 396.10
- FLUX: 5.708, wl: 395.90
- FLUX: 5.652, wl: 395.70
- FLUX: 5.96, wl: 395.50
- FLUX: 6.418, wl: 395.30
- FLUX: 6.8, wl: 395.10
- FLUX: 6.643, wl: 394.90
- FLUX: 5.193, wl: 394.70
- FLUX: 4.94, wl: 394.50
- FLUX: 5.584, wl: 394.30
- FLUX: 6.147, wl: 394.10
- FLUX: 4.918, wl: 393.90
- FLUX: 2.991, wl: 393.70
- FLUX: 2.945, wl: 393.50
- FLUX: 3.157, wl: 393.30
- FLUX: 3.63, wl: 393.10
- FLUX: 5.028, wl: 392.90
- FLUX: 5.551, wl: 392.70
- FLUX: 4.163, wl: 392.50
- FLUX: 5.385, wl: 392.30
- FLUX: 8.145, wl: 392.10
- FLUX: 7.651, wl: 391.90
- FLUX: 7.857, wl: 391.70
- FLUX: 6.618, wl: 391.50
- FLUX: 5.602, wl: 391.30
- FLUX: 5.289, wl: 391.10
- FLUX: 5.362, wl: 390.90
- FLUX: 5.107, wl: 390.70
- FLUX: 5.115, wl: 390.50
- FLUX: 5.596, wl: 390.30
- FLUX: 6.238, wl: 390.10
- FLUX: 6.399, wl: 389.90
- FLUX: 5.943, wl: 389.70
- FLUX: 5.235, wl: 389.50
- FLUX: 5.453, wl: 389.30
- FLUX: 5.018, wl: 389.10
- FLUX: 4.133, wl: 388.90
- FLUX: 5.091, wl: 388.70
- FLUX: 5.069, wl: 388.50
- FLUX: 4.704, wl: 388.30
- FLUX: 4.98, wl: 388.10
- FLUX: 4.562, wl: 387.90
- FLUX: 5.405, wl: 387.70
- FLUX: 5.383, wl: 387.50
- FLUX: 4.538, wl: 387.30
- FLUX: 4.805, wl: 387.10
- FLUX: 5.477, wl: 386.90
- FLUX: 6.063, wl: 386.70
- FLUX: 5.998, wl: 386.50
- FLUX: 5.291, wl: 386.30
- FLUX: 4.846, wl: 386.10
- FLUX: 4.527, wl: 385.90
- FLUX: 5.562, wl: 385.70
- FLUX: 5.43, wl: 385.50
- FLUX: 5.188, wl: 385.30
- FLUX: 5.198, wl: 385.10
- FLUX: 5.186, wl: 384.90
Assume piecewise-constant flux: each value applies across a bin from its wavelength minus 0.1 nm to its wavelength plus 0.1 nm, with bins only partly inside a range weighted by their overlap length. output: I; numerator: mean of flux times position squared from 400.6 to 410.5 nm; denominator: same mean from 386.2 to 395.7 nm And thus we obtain 1.42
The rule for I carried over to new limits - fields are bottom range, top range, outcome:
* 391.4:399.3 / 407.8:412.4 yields 1.42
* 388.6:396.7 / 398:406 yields 1.41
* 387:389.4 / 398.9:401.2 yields 1.60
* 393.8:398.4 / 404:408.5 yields 1.45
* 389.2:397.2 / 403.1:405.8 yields 1.45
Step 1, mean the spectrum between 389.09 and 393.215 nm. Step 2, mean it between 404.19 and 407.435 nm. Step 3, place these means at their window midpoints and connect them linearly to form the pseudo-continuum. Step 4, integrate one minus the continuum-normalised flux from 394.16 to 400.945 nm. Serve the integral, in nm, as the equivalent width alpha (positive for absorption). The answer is 0.37 nm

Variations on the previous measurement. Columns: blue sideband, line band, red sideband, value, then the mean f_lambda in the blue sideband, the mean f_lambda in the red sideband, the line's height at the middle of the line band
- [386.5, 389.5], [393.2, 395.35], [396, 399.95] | 0.16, 5.09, 5.64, 5.43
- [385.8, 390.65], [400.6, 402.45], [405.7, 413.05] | -0.29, 5.24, 7.11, 6.42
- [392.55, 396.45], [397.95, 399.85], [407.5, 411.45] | -0.44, 5.01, 7.06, 5.61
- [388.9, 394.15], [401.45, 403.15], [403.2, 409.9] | -0.15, 5.37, 7.21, 6.69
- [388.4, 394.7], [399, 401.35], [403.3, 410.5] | -0.43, 5.33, 7.09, 6.32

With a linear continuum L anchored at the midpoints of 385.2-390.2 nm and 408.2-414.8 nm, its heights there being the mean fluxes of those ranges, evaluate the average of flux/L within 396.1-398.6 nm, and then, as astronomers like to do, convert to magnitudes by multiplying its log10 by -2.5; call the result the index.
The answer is 0.24 mag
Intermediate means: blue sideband 5.25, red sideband 7.2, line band 4.85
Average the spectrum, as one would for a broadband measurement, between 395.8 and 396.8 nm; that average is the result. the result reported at 4.28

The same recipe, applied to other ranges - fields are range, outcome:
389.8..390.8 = 5.69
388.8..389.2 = 4.58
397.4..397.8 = 5.58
